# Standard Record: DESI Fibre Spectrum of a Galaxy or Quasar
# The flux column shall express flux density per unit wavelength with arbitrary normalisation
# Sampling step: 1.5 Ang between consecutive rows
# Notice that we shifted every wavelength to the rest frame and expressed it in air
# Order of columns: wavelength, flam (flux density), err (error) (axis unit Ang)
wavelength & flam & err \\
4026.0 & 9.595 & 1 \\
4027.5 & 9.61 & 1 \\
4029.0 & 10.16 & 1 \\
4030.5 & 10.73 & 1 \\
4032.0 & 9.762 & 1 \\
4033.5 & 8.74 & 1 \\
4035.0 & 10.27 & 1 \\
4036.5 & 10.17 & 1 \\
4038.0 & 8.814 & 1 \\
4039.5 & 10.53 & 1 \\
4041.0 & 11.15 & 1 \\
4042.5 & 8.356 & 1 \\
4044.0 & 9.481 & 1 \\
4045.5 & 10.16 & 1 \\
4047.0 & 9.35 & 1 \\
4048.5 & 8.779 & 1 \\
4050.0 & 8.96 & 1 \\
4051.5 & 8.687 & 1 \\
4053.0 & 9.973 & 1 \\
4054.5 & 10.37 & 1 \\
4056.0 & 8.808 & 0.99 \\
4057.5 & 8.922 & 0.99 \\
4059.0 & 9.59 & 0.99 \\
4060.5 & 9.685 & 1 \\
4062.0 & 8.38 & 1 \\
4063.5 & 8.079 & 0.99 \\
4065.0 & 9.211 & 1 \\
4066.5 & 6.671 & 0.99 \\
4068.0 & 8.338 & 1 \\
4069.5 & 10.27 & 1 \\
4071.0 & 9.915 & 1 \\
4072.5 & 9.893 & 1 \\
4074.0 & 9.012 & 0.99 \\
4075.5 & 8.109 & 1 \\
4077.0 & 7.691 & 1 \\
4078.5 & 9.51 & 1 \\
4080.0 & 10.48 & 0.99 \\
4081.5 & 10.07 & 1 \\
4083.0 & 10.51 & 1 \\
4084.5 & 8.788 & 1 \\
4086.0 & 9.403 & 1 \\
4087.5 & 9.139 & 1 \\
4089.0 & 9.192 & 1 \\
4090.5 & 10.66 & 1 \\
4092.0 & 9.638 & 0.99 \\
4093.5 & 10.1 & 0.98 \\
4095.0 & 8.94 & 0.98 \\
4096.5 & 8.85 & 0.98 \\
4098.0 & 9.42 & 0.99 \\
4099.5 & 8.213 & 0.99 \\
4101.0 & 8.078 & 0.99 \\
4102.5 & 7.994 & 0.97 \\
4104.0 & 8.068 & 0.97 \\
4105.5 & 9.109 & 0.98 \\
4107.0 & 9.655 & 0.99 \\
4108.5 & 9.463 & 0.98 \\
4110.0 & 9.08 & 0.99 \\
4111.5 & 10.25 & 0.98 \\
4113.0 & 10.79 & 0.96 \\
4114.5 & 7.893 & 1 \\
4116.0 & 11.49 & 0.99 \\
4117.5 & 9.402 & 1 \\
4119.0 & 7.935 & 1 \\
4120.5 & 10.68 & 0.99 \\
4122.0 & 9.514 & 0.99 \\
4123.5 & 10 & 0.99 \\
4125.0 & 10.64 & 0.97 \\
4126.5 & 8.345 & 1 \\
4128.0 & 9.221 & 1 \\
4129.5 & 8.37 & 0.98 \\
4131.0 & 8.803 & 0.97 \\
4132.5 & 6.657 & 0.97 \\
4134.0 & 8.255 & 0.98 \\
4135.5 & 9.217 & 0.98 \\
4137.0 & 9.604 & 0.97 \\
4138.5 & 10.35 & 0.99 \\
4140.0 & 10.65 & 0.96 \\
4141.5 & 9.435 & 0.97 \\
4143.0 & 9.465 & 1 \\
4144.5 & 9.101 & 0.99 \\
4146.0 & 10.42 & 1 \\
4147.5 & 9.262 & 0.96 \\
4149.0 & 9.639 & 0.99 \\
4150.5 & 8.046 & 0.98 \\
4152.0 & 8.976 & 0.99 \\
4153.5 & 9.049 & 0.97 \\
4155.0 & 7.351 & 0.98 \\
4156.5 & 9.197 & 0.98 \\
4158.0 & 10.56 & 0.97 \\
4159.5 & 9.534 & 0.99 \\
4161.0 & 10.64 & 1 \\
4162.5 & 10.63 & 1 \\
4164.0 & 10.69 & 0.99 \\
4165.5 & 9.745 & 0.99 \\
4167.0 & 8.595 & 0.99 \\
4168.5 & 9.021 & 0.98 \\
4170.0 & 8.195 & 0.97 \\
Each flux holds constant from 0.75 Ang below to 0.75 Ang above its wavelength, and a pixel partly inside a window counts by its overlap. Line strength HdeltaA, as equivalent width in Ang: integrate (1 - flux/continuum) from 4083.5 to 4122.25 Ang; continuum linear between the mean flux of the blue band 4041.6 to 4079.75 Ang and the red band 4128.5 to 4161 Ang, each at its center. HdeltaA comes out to -0.75 Ang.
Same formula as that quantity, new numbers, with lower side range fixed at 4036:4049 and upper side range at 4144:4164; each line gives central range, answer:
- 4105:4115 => 0.03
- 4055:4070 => 1.28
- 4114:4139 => 0.82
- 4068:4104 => 1.22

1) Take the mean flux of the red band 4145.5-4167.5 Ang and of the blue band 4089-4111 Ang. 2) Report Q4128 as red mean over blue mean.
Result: 1.0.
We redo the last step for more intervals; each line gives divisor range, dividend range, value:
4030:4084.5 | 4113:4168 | 1.00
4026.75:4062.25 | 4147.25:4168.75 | 0.98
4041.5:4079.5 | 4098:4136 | 1.00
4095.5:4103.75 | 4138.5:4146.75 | 1.16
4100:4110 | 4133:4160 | 1.07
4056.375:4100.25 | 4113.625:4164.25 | 1.02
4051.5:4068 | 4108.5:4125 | 1.09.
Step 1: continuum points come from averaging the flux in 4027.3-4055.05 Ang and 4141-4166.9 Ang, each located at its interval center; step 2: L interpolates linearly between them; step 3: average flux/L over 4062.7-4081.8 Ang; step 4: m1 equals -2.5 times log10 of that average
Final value 0.07 mag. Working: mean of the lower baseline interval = 9.68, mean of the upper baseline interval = 9.49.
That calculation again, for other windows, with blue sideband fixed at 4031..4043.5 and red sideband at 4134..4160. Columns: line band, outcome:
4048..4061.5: 0.043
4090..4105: 0.067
